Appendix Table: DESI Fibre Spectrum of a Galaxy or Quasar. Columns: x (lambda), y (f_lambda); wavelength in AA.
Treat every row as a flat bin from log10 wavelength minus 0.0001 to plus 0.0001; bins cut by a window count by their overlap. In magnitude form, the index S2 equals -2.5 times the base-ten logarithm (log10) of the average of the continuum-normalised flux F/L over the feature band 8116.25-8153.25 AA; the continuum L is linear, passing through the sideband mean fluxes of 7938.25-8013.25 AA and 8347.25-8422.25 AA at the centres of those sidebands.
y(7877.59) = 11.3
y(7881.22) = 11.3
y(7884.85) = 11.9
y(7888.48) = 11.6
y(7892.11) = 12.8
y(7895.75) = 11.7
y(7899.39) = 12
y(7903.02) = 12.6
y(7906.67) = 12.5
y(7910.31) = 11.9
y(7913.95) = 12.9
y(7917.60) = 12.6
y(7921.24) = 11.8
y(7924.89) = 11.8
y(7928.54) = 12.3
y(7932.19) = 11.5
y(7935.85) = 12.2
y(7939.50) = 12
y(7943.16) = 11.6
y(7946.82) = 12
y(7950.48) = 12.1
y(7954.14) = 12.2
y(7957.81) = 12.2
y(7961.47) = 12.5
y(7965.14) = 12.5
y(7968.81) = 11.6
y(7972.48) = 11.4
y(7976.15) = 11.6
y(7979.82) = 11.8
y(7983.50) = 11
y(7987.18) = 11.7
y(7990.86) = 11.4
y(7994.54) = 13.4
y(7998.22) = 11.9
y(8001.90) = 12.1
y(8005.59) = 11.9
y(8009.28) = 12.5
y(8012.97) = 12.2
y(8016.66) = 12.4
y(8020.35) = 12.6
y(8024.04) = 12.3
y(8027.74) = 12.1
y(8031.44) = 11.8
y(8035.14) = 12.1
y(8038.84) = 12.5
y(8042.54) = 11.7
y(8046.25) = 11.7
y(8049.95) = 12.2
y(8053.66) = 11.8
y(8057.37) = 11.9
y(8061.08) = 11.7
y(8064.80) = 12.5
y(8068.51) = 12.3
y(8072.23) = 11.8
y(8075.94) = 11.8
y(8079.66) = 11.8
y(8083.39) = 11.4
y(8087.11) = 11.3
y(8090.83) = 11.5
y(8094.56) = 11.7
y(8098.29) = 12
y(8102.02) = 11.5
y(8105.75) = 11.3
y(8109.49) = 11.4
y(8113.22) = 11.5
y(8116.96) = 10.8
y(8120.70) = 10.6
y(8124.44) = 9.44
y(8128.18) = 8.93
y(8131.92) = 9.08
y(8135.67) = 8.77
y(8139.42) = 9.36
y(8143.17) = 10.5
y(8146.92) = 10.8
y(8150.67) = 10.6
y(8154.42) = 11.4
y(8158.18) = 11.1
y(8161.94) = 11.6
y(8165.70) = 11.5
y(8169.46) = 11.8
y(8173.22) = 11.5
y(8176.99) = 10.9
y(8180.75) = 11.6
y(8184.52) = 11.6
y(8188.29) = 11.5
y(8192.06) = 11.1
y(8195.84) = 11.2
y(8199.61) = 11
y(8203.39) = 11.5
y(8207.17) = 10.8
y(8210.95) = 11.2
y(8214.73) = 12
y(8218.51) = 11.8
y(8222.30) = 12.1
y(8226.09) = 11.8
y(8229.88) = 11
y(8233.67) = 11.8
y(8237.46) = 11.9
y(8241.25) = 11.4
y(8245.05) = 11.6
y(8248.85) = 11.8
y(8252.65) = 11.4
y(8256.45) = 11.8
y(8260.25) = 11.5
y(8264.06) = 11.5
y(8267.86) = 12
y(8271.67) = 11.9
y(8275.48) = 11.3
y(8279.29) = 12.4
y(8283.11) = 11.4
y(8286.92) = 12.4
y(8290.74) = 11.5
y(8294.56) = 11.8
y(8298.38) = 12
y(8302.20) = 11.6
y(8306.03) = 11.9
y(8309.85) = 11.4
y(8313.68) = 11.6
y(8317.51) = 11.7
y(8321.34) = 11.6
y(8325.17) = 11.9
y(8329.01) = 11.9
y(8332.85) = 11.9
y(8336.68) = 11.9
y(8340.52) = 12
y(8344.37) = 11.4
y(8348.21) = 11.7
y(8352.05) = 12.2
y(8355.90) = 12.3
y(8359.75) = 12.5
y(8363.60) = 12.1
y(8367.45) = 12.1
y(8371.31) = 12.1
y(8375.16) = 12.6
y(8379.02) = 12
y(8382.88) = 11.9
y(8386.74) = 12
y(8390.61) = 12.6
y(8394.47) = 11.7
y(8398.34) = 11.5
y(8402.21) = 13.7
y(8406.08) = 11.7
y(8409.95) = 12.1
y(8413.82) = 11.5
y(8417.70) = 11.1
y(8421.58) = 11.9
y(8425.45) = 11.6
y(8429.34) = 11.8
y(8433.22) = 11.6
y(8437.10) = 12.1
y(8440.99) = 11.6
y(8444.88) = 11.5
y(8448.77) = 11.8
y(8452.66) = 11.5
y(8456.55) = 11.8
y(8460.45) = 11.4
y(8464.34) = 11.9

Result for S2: 0.21 mag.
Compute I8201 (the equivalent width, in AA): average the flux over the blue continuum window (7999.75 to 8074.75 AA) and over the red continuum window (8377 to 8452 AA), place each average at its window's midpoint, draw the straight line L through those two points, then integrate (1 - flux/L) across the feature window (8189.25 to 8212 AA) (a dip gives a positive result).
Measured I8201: 1.6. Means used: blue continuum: 12.1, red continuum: 11.9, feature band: 11.1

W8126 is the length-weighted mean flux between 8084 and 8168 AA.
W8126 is 10.8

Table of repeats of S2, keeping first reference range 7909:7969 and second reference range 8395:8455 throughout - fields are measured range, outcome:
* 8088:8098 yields 0.03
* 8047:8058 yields 0.01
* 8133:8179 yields 0.11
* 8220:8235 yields 0.02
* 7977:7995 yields 0.03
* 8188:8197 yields 0.07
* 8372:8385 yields -0.03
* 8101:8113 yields 0.06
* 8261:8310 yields 0.01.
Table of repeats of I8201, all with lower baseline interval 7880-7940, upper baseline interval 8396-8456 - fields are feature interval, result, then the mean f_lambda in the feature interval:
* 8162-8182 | 0.8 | 11.5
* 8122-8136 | 3.3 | 9.15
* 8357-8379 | -0.8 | 12.3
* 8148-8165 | 1.1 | 11.2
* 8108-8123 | 1.2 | 11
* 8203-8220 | 0.7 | 11.5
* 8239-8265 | 0.7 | 11.6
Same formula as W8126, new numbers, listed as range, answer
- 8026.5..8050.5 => 12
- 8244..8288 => 11.7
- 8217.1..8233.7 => 11.7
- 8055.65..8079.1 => 12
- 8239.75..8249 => 11.6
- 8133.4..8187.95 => 10.9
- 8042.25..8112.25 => 11.8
